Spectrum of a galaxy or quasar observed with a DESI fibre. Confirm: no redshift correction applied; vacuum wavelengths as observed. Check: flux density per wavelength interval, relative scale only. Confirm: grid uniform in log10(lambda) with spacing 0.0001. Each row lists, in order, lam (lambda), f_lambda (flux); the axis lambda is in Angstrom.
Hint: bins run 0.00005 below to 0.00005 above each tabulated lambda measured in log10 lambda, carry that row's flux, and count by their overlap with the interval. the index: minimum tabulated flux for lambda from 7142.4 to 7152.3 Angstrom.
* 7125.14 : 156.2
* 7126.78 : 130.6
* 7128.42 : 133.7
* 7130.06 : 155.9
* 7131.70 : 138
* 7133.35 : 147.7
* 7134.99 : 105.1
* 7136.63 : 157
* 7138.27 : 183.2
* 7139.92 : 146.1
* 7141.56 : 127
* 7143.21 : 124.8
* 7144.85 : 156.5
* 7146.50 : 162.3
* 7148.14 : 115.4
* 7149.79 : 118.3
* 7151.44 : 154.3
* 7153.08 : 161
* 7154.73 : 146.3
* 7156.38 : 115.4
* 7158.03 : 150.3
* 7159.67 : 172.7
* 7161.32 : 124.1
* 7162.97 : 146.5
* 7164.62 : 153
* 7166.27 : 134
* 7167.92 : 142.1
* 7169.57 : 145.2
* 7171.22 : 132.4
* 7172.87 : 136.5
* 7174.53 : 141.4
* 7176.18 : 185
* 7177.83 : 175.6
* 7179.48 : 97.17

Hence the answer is 115.4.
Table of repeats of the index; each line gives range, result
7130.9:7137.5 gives 105.1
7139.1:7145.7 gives 124.8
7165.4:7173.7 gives 132.4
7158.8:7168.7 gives 124.1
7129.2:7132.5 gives 138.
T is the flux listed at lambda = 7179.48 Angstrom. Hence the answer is 97.17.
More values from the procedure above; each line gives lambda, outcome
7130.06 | 155.9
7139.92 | 146.1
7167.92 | 142.1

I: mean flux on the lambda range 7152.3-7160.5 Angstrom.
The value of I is 149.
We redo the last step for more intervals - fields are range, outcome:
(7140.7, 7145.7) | 136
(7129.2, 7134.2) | 147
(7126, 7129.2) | 132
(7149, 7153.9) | 145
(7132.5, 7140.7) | 148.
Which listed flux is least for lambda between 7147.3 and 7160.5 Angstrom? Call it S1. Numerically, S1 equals 115.4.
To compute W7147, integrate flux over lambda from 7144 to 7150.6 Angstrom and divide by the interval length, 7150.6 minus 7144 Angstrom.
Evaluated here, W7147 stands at 138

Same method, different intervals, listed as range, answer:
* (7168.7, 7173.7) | 138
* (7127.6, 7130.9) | 145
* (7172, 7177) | 154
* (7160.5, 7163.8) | 135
